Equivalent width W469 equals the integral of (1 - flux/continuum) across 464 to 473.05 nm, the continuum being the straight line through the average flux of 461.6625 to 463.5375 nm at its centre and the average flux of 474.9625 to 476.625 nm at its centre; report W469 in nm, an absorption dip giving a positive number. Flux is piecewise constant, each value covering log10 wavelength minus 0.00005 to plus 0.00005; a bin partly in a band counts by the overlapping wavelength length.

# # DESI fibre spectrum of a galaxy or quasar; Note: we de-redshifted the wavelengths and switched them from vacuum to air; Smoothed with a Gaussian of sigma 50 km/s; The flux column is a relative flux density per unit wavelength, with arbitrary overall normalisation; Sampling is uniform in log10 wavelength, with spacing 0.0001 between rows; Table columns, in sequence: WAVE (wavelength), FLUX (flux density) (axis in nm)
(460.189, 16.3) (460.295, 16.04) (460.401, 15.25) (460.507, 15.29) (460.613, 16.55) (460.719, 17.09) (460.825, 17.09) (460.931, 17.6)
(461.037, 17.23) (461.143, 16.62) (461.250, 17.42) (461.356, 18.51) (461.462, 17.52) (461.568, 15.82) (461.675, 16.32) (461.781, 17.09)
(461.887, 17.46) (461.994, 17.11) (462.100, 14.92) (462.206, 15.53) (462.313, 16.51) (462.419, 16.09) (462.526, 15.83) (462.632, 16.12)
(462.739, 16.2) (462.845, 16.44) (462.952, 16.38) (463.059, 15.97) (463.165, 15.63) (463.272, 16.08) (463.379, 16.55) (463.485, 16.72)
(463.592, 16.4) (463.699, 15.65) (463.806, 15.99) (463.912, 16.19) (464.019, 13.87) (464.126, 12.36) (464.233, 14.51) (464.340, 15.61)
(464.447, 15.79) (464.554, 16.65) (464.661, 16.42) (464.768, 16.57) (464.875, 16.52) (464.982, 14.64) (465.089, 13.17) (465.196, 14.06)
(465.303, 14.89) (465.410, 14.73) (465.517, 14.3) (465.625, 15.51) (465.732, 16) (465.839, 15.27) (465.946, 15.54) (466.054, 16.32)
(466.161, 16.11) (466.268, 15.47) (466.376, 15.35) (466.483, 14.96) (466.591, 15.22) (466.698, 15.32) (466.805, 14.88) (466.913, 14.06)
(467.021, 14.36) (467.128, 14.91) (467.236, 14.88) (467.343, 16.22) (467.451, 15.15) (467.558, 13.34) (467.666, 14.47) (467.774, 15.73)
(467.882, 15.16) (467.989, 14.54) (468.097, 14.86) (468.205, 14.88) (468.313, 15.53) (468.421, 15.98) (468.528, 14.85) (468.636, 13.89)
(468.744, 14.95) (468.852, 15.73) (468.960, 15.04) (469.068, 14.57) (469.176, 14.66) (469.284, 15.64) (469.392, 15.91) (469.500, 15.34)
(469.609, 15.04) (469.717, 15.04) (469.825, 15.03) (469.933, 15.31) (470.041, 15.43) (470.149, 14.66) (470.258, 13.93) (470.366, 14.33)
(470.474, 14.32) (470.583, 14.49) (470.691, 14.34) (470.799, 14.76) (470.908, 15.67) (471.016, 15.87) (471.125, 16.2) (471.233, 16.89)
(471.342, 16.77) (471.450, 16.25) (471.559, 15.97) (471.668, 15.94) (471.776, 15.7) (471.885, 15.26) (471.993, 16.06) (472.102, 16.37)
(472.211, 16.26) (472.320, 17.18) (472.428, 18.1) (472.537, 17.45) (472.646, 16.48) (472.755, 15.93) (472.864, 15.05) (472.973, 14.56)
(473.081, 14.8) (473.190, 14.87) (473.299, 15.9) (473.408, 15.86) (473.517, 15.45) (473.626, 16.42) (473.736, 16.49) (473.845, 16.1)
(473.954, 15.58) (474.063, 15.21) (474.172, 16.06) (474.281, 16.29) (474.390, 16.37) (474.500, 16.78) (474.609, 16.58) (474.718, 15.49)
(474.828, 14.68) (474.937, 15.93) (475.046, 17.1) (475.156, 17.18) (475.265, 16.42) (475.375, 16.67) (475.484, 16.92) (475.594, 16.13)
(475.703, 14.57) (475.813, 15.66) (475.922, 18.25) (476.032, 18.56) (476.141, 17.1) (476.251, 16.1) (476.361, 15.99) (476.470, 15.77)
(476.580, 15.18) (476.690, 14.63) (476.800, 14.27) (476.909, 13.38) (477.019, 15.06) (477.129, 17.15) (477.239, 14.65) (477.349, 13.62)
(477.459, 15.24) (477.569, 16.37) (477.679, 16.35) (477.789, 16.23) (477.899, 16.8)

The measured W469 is 0.59 nm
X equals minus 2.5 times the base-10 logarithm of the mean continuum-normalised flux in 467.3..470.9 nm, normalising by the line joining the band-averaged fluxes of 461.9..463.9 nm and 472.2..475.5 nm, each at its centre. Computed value 0.083 mag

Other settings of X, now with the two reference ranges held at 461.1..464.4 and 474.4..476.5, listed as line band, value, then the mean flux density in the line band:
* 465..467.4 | 0.078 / 15.1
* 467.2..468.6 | 0.083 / 15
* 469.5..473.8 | 0.046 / 15.6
